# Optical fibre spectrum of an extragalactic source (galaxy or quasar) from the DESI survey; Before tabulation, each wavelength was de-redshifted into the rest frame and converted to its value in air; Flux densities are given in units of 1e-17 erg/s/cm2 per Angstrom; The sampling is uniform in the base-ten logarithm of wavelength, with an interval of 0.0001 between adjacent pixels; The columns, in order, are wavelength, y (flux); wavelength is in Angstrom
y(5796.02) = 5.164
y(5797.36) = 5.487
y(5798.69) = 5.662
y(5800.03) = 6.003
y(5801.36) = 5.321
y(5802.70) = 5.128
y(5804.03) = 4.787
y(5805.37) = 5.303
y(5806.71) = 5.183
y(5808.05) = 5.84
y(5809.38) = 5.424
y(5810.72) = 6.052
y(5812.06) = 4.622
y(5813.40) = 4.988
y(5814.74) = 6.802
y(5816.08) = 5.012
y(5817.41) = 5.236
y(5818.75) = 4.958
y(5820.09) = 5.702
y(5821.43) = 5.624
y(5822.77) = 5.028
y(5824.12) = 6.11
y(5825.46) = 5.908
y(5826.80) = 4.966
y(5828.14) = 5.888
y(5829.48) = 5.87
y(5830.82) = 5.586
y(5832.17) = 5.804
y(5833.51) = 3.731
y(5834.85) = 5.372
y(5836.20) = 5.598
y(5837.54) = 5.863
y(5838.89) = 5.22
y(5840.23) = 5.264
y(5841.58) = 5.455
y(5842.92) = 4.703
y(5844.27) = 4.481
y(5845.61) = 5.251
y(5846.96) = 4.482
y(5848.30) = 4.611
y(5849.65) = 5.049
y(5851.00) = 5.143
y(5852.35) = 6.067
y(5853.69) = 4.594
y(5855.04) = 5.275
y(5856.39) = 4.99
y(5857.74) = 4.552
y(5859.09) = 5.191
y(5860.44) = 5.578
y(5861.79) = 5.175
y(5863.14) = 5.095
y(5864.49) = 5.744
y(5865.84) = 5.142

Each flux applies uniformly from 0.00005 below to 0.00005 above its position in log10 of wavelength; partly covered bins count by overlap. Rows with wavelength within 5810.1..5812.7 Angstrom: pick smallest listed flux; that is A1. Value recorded 4.622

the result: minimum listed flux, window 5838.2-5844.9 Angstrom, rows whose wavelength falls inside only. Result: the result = 4.481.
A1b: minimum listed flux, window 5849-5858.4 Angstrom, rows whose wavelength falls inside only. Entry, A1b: 4.552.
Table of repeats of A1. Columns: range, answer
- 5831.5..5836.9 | 3.731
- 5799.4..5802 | 5.321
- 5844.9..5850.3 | 4.482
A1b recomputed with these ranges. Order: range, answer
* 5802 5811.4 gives 4.787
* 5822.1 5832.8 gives 4.966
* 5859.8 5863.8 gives 5.095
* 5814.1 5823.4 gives 4.958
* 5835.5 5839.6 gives 5.22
